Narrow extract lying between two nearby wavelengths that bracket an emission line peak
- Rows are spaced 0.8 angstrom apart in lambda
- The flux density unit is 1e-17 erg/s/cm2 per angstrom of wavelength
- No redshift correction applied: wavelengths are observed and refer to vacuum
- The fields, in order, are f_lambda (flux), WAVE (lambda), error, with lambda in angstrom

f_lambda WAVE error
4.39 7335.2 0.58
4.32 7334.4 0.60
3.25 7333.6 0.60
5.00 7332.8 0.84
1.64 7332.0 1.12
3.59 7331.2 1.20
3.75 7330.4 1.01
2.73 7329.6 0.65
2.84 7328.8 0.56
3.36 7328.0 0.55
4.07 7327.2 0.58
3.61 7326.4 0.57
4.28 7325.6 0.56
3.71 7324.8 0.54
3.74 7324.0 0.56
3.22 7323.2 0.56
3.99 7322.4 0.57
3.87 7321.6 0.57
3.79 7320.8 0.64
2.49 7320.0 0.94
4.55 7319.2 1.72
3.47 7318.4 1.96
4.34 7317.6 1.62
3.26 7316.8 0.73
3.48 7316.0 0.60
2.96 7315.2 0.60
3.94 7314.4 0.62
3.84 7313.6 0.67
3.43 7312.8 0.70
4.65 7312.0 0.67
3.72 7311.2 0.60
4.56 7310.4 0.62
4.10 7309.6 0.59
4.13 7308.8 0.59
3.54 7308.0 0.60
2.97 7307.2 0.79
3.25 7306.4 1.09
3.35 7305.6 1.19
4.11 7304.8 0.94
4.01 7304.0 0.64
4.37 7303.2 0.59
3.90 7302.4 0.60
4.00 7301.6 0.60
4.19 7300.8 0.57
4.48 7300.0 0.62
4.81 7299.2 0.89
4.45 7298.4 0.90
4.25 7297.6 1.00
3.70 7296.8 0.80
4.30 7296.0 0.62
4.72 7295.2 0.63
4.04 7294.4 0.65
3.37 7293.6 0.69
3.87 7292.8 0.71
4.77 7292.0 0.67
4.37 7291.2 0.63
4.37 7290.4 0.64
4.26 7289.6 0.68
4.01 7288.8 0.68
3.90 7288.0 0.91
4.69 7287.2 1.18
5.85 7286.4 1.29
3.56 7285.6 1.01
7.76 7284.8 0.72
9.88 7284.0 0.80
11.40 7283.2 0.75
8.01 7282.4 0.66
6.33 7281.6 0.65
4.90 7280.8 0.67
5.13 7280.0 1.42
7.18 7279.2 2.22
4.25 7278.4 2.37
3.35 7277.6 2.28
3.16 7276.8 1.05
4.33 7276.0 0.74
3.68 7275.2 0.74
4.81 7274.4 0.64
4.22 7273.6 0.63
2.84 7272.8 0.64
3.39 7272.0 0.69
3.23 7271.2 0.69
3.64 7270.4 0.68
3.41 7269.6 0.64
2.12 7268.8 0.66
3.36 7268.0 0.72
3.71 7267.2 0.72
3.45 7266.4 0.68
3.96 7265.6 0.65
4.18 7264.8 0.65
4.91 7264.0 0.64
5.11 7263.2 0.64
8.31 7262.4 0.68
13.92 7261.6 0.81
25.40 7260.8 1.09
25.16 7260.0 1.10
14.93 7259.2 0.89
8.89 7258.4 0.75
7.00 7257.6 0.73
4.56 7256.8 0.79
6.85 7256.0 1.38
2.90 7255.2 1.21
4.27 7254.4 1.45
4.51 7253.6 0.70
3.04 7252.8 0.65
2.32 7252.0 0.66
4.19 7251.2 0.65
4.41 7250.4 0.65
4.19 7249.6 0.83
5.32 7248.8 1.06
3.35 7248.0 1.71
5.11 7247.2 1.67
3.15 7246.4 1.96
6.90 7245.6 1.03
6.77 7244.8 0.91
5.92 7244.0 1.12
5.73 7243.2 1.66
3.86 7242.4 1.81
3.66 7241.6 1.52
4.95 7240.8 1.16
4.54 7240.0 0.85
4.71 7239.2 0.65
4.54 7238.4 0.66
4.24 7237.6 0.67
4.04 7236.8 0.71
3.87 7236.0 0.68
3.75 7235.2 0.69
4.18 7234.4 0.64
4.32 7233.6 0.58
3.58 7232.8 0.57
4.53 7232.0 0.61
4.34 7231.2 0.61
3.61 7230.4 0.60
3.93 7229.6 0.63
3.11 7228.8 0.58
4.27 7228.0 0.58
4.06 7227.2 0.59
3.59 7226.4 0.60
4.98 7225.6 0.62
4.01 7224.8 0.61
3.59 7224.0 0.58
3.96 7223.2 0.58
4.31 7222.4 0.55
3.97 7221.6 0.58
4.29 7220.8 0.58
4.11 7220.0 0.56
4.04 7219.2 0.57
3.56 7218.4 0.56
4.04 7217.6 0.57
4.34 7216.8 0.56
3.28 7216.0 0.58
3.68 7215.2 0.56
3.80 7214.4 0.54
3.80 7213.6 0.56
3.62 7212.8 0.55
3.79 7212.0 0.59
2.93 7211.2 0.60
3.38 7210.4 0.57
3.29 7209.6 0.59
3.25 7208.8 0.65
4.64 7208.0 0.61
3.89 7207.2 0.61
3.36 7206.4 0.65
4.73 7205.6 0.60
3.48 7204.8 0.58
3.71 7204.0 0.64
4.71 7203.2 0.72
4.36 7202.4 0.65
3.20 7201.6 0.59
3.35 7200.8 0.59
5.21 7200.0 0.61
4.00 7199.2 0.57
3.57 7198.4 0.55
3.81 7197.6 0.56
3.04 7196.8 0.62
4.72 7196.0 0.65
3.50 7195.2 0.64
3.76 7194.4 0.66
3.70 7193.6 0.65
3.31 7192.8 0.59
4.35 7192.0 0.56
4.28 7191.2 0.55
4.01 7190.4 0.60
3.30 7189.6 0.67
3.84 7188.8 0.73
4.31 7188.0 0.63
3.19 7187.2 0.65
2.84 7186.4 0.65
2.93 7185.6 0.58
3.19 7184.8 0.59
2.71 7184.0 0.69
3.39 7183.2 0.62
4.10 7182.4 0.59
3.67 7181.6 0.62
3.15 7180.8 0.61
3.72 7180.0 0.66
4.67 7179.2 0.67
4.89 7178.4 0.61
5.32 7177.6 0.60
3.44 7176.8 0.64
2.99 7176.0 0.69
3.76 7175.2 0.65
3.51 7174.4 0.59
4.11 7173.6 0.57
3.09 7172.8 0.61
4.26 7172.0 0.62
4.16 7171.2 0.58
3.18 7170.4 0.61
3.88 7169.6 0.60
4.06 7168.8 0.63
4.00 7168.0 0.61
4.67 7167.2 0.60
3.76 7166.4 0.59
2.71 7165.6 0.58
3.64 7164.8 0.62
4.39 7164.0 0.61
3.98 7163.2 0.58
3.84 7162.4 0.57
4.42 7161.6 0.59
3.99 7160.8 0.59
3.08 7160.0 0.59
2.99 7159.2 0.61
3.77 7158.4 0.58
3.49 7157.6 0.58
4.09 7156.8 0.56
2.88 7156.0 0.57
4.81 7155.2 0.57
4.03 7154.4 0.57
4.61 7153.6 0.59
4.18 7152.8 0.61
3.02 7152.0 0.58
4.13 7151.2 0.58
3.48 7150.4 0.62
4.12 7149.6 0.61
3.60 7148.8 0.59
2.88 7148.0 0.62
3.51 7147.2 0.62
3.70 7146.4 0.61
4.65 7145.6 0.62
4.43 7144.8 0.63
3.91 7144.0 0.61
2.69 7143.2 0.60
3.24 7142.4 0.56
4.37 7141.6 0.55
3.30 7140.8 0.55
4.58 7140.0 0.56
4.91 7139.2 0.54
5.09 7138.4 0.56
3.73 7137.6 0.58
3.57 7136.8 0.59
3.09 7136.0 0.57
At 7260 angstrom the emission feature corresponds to H-alpha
